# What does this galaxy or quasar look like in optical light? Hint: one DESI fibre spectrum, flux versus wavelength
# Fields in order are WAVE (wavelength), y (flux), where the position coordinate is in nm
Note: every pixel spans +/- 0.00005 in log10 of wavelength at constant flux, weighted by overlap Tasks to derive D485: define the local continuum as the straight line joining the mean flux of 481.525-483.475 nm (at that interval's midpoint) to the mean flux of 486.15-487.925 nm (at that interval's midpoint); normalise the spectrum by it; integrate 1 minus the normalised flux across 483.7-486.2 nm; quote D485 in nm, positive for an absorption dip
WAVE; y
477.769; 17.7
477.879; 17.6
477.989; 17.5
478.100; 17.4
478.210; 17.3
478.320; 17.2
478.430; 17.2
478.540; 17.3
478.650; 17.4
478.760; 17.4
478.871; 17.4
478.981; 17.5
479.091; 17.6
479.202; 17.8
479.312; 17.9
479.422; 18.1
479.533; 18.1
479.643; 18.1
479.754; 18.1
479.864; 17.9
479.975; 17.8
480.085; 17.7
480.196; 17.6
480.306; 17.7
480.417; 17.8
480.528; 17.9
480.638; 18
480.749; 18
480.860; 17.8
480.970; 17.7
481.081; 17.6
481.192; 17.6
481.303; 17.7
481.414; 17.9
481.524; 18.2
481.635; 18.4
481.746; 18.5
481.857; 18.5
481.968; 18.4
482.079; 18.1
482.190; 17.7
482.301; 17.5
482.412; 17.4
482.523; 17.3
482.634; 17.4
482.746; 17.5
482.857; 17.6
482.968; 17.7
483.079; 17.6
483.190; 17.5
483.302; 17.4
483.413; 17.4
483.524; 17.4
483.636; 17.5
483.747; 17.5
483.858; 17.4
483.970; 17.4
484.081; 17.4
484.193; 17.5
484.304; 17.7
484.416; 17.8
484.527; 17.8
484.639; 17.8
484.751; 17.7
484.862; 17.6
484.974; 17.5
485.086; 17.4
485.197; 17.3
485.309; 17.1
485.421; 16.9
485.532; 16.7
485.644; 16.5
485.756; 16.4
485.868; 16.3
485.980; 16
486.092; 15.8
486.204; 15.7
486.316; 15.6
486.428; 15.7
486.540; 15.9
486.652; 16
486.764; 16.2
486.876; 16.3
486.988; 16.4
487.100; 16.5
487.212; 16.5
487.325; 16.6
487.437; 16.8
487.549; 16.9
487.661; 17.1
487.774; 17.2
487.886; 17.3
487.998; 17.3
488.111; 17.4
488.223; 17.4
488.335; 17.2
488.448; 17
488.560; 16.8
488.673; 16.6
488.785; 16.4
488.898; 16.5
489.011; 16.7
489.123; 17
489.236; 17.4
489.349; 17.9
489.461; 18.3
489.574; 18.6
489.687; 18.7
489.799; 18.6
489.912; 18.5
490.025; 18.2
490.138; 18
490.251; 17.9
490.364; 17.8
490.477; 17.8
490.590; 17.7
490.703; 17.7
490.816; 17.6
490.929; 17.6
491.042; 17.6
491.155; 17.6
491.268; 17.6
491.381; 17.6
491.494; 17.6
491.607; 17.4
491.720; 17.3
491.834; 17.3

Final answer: -0.01 nm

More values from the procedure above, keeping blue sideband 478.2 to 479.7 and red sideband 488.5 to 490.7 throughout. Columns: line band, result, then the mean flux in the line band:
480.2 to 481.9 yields -0.03 nm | 17.9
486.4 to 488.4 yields 0.10 nm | 16.7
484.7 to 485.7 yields 0.03 nm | 17.2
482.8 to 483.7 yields 0.01 nm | 17.5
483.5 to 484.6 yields 0.00 nm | 17.5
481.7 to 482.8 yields -0.01 nm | 17.8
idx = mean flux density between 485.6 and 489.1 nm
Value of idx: 16.6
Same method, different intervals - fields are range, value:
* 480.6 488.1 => 17.2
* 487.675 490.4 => 17.5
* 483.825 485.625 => 17.4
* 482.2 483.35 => 17.5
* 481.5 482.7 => 17.9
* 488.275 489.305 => 16.9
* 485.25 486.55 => 16.2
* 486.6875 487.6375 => 16.5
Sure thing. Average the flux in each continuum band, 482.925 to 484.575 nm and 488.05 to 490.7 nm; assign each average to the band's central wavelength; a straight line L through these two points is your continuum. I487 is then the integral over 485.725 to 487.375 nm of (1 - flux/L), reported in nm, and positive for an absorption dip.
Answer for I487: 0.135 nm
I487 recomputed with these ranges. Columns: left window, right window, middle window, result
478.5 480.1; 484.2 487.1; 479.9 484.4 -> -0.11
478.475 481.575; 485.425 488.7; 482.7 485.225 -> -0.07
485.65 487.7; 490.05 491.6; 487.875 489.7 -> -0.03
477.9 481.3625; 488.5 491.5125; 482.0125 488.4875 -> 0.22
